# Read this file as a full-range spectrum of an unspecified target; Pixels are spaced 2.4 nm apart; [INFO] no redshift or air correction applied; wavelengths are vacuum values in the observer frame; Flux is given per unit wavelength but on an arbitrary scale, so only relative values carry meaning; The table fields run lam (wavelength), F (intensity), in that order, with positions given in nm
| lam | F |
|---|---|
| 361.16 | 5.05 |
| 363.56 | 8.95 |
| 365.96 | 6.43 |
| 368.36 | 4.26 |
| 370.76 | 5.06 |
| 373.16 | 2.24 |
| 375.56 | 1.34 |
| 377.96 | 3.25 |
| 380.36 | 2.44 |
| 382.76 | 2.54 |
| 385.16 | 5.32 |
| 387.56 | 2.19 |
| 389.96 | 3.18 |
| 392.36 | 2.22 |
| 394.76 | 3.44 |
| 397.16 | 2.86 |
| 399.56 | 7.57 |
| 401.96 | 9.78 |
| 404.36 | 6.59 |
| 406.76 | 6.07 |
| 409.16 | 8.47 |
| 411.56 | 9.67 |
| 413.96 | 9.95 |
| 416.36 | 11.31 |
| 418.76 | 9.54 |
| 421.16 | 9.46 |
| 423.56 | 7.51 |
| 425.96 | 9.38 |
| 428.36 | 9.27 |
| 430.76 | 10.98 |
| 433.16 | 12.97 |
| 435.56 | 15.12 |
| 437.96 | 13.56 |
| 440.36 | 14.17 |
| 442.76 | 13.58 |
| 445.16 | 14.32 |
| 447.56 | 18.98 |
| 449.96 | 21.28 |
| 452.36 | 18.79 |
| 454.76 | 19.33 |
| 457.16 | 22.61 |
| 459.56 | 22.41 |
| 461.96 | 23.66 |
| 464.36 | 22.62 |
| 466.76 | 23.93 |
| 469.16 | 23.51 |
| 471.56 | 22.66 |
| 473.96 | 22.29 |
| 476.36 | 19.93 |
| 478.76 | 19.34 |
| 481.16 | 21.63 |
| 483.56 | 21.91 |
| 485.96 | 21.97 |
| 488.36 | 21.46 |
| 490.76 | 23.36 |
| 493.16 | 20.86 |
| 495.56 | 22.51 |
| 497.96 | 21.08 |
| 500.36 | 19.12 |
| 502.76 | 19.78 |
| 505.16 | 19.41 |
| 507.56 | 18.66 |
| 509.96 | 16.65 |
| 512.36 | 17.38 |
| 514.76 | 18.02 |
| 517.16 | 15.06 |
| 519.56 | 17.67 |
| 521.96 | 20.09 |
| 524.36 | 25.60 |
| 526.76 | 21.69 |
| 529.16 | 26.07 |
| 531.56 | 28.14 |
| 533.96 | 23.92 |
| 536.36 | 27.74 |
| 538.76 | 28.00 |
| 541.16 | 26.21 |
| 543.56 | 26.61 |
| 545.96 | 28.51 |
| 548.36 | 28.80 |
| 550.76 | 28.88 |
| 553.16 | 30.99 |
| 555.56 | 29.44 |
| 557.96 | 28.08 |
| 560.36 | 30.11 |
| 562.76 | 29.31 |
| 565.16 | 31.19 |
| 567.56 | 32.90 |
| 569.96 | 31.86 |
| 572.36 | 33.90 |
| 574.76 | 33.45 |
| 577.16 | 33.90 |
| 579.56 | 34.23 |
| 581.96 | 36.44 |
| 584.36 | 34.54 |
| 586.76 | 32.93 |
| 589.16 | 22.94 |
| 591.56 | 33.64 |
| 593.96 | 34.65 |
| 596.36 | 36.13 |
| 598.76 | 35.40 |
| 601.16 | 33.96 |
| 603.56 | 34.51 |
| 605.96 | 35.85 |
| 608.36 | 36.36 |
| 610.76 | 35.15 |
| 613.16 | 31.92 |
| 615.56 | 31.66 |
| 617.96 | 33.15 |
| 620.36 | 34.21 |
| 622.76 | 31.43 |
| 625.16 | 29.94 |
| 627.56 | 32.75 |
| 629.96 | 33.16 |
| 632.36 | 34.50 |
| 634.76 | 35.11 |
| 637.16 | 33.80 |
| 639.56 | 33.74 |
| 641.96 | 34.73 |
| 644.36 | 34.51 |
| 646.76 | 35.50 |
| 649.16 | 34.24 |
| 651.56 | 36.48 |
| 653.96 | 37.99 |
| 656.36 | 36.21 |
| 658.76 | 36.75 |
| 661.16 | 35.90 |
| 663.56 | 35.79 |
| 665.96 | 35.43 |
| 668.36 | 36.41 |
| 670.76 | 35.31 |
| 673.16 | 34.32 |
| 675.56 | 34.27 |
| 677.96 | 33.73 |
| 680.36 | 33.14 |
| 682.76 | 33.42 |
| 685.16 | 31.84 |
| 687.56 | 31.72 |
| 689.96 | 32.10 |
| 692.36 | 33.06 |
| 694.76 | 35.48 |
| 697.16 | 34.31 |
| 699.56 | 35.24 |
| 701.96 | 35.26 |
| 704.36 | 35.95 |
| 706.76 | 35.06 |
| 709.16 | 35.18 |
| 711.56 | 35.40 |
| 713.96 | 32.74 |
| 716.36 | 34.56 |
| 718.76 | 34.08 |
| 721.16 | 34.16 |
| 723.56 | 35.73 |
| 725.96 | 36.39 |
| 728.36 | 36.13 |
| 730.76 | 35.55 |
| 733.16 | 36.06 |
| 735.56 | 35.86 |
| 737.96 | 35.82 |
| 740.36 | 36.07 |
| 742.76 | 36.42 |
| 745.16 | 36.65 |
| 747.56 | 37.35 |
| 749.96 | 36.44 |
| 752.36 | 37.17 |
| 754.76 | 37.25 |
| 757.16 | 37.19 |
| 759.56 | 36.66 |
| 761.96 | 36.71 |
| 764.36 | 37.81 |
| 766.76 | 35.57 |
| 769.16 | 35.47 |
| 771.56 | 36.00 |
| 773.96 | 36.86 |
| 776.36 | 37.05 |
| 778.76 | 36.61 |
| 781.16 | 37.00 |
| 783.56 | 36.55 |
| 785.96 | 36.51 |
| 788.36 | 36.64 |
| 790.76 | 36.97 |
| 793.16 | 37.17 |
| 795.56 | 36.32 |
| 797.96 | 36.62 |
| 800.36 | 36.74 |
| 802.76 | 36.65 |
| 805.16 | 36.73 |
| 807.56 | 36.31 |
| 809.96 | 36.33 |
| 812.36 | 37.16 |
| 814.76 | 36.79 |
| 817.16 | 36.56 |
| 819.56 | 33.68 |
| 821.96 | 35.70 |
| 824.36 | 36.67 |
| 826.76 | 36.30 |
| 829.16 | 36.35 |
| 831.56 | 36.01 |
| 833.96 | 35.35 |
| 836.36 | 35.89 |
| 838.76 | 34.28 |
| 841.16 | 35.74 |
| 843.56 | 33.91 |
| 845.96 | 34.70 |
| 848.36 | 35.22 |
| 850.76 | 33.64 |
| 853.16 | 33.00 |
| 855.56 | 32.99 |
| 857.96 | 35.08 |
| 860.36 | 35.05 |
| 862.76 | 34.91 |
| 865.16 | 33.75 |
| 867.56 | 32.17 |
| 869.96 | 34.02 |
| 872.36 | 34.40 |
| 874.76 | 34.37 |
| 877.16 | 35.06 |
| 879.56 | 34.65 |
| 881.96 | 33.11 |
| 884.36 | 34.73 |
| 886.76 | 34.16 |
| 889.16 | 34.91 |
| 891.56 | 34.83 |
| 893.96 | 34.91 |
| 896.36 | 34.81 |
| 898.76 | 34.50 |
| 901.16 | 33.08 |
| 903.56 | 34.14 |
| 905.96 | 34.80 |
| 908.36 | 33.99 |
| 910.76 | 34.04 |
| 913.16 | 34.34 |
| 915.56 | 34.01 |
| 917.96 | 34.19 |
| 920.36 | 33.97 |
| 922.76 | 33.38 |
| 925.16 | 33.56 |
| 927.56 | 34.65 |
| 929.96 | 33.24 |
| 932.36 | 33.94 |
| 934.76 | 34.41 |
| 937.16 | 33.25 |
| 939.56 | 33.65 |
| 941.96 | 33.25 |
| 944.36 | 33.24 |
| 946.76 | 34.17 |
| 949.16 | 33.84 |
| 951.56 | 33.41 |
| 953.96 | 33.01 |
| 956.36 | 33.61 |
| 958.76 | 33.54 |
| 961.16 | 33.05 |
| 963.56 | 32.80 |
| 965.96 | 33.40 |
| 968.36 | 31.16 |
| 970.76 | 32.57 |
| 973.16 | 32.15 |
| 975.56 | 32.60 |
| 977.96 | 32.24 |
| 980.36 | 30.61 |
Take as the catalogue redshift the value 0.00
